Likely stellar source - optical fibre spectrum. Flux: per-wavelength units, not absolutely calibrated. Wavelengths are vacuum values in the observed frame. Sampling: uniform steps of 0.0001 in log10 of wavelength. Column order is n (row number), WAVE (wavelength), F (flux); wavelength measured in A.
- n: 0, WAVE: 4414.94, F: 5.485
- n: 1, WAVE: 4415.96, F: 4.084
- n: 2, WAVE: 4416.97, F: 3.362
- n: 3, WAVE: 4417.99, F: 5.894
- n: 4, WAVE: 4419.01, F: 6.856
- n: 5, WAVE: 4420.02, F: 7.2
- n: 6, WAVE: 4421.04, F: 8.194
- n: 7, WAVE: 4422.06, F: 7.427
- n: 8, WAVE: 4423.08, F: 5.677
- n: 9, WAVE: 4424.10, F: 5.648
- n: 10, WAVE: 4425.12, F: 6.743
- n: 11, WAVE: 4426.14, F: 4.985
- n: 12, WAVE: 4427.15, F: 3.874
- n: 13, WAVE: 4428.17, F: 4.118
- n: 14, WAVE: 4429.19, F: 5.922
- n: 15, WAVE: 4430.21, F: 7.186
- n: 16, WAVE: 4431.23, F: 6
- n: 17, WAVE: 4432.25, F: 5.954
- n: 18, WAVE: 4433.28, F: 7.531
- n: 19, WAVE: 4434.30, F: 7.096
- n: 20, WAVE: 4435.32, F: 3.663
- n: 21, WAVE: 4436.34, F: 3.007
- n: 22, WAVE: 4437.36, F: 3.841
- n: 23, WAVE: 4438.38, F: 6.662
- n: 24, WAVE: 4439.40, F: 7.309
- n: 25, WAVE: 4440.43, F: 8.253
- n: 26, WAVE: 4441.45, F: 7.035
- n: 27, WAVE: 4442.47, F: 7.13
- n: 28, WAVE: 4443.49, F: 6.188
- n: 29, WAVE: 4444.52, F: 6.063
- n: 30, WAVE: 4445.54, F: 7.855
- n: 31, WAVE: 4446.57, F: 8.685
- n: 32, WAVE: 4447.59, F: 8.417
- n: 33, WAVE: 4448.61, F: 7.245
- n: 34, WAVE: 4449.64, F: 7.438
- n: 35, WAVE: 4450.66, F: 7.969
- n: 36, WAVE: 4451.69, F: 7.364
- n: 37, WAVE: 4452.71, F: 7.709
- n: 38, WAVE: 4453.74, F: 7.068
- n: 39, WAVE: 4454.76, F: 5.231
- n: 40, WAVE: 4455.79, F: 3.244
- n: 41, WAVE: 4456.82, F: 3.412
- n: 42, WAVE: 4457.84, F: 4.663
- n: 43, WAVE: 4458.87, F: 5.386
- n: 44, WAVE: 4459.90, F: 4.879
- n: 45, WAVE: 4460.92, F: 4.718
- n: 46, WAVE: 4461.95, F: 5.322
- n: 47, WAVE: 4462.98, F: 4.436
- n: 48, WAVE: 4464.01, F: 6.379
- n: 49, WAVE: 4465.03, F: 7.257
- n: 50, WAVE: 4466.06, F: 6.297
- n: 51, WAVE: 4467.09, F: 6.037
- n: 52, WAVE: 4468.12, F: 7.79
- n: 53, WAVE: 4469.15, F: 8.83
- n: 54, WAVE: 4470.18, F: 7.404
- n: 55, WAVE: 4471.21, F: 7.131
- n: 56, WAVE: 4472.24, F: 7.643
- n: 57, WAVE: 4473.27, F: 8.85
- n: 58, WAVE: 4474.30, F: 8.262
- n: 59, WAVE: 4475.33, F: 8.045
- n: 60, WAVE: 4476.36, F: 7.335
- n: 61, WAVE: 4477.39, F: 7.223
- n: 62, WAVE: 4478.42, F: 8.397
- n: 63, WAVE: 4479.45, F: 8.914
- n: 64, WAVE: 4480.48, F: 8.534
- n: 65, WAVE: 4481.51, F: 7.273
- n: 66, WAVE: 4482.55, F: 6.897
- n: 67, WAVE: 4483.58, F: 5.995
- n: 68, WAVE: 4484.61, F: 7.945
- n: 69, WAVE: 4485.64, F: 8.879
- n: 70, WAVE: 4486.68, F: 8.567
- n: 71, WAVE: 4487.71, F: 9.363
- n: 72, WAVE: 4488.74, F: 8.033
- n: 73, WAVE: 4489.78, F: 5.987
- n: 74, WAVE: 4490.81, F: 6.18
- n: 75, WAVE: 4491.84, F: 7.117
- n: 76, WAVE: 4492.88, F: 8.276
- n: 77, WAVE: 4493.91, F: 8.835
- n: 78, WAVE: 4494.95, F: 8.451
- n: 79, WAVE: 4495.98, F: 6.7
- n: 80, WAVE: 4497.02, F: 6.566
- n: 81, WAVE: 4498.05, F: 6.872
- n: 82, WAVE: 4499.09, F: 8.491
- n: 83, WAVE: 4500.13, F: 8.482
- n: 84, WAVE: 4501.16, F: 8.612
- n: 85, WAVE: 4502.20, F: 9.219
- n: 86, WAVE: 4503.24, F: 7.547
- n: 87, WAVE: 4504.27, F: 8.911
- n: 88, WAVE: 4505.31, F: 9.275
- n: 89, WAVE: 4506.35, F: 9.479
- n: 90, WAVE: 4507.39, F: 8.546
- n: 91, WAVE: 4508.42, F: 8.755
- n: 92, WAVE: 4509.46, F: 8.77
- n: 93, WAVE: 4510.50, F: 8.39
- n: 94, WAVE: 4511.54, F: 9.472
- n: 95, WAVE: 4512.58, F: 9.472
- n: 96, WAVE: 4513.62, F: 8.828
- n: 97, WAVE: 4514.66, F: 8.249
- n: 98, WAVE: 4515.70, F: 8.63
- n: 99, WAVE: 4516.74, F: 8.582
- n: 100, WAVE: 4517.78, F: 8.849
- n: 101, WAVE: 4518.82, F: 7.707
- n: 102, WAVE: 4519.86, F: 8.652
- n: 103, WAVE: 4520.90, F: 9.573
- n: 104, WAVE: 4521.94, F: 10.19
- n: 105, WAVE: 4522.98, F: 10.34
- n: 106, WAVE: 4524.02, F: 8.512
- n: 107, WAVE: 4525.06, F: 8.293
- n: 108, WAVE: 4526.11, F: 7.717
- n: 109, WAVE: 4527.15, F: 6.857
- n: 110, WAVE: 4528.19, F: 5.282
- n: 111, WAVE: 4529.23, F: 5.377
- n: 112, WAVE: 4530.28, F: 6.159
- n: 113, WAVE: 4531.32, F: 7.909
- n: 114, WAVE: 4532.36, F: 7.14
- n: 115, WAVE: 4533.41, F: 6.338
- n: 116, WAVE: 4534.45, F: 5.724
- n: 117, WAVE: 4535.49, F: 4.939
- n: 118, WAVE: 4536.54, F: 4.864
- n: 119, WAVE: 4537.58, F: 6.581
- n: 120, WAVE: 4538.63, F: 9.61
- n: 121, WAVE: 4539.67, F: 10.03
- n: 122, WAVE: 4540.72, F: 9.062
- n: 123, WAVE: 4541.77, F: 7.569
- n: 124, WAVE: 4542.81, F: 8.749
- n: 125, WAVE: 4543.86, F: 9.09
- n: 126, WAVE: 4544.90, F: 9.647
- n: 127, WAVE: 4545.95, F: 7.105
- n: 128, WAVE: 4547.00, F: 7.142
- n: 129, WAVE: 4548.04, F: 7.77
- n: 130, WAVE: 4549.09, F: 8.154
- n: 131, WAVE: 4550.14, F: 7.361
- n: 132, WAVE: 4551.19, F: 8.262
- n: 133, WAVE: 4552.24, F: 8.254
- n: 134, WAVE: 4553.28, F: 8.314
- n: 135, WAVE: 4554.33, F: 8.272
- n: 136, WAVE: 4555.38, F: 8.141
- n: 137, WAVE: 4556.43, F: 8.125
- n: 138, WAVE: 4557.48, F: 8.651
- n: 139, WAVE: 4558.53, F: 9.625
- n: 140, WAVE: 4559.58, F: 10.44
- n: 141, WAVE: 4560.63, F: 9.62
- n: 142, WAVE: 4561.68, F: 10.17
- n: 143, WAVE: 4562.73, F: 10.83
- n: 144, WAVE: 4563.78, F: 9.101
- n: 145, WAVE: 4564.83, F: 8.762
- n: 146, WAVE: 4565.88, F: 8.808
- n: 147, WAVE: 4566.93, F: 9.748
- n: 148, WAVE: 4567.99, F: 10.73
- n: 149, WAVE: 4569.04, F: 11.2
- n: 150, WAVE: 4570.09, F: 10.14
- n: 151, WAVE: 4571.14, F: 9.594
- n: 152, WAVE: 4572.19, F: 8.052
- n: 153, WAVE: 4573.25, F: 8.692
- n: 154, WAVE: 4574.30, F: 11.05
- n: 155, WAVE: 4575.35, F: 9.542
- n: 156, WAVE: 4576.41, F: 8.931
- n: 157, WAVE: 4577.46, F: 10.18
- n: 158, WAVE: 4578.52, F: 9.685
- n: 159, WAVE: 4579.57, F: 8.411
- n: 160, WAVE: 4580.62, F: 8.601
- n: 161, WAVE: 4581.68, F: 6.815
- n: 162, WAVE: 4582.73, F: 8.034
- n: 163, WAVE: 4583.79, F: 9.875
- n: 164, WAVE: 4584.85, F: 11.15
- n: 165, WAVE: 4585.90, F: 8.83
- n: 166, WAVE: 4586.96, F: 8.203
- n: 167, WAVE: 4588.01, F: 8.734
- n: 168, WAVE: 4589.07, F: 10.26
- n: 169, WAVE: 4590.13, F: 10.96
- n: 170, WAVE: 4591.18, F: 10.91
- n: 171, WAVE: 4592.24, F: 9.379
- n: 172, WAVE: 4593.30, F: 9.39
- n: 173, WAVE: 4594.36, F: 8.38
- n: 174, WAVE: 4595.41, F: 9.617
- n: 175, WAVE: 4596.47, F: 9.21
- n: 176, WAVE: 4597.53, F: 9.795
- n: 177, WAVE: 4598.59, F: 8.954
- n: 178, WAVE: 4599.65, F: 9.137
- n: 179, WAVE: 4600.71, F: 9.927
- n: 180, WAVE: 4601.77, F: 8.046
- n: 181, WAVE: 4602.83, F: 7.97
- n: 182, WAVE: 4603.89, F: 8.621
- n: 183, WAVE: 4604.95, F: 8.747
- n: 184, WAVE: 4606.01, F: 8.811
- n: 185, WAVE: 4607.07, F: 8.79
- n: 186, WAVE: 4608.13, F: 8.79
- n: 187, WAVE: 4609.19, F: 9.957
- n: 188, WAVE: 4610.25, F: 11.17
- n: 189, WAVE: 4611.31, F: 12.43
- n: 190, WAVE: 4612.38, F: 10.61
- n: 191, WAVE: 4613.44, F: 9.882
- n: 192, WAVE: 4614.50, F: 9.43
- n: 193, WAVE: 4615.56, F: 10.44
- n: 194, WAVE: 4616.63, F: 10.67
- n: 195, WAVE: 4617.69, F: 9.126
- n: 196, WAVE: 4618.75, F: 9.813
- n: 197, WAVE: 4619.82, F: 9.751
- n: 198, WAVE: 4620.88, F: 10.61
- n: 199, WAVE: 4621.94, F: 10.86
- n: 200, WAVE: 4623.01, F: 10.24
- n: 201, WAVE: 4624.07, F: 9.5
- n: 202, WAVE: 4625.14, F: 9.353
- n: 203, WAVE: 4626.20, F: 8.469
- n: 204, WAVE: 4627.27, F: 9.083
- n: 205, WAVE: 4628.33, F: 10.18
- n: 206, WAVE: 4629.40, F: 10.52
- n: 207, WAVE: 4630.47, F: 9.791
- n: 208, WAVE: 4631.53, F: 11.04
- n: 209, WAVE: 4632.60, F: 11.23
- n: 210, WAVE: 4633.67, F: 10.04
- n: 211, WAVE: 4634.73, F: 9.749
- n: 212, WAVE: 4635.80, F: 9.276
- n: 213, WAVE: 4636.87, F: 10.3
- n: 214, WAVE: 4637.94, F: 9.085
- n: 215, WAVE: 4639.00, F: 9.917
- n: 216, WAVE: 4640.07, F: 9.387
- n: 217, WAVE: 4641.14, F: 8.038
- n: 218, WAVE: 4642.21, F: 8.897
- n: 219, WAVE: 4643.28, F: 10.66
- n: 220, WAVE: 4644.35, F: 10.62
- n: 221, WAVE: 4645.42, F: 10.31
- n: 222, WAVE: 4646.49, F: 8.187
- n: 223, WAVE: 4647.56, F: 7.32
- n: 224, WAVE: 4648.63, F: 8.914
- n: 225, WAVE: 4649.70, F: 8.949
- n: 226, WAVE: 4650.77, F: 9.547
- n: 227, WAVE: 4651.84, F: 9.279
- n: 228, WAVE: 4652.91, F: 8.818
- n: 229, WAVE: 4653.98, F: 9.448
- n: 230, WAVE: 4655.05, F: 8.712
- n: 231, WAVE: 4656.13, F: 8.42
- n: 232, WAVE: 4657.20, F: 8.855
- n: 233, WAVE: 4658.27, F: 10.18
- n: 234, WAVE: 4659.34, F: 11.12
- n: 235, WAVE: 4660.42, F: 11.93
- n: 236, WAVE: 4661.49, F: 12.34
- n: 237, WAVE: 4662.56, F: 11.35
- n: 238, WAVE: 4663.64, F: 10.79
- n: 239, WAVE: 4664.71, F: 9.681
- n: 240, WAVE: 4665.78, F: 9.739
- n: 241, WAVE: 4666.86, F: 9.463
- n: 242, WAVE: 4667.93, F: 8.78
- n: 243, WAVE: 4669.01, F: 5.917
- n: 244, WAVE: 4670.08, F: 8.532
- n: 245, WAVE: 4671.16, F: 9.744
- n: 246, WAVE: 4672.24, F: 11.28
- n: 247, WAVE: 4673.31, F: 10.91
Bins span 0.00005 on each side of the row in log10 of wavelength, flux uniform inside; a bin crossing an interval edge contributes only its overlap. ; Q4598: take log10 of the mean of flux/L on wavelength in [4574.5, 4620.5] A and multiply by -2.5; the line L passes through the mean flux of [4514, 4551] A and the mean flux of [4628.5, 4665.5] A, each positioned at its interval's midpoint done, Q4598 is -0.06 mag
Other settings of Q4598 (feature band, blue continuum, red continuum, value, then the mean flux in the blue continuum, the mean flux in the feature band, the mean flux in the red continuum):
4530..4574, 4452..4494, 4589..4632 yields 0.01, 6.96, 8.47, 9.72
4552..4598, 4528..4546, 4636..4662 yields -0.16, 7.33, 9.35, 9.55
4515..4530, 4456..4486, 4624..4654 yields -0.07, 6.86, 8.15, 9.51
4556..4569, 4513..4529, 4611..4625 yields -0.05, 8.37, 9.62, 10.2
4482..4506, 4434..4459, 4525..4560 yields -0.13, 6.33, 7.89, 7.71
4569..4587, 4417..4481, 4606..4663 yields -0.05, 6.54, 9.25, 9.83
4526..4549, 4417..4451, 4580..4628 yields 0.14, 6.41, 7.31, 9.5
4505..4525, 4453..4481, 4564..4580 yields -0.13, 6.63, 8.94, 9.57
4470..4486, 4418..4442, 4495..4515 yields -0.03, 6.09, 7.8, 8.46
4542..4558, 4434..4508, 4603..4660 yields 0.02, 7.15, 8.19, 9.65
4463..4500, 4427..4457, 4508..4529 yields -0.02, 6.34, 7.59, 8.51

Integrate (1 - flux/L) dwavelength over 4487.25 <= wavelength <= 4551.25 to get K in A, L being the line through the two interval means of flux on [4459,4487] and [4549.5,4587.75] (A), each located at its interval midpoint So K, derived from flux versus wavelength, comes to 0.9 A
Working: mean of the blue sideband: 7.2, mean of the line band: 8.01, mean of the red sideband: 9.17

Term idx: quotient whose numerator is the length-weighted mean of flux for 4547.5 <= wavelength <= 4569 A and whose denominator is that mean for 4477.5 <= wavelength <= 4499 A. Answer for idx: 1.17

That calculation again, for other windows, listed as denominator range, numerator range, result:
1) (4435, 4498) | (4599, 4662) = 1.40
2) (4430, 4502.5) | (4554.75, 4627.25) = 1.36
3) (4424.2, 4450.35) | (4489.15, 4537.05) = 1.25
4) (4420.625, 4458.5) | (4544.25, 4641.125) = 1.50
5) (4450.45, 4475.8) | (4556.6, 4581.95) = 1.47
